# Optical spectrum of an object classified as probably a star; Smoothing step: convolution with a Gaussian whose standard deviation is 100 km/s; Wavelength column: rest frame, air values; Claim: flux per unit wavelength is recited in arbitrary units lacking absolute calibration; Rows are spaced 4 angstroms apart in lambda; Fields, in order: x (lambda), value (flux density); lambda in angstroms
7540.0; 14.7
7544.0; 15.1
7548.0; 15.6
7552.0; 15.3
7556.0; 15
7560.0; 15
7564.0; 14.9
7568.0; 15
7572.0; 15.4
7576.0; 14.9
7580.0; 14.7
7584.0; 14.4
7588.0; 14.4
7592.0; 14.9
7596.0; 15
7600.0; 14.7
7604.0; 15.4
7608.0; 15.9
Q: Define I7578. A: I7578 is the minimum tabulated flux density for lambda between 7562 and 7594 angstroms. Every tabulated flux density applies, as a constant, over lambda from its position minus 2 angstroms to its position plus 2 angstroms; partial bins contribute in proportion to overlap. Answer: 14.4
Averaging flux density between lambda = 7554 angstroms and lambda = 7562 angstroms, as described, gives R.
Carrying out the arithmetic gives 15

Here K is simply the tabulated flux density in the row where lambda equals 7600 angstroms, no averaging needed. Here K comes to 14.7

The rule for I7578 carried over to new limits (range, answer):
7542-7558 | 15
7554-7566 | 14.9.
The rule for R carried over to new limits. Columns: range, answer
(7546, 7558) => 15.3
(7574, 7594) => 14.7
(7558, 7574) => 15.1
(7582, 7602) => 14.7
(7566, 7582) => 15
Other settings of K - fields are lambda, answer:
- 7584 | 14.4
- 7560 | 15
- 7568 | 15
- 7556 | 15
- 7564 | 14.9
